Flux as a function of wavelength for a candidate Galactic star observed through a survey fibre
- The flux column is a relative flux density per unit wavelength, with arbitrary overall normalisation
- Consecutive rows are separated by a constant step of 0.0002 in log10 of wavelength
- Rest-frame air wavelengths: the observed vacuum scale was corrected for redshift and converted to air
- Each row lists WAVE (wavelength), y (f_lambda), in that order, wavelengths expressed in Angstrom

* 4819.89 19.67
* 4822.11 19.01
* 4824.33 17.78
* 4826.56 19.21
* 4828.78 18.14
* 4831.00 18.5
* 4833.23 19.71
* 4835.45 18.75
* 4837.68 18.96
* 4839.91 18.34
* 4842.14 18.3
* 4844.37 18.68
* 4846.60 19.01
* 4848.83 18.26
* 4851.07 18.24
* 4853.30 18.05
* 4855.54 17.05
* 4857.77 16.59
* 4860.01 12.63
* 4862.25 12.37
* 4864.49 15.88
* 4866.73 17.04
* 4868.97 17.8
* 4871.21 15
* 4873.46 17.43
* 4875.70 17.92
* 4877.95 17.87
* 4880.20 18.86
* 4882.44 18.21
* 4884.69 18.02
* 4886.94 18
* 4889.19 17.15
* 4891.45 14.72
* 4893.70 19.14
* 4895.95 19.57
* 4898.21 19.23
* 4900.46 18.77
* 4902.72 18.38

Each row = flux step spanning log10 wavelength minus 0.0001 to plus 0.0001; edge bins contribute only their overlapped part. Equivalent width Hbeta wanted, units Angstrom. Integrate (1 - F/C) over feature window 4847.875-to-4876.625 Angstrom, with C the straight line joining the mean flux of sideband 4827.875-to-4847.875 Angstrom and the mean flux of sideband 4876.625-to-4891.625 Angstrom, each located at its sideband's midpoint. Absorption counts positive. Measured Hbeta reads 2.7 Angstrom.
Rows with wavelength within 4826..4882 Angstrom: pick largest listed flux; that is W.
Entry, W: 19.71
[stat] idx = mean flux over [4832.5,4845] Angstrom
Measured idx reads 18.8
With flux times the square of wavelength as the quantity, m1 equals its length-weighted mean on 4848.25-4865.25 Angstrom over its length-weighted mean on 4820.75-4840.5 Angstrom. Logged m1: 0.9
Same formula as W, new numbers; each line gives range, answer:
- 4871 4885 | 18.86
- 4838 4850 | 19.01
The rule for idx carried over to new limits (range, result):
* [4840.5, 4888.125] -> 17.2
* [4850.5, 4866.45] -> 15.8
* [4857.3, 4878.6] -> 16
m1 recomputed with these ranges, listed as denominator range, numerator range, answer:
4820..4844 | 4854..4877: 0.87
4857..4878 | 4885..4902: 1.15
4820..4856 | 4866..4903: 0.98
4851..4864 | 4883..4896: 1.14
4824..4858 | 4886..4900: 1.00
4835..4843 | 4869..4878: 0.93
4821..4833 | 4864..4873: 0.90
